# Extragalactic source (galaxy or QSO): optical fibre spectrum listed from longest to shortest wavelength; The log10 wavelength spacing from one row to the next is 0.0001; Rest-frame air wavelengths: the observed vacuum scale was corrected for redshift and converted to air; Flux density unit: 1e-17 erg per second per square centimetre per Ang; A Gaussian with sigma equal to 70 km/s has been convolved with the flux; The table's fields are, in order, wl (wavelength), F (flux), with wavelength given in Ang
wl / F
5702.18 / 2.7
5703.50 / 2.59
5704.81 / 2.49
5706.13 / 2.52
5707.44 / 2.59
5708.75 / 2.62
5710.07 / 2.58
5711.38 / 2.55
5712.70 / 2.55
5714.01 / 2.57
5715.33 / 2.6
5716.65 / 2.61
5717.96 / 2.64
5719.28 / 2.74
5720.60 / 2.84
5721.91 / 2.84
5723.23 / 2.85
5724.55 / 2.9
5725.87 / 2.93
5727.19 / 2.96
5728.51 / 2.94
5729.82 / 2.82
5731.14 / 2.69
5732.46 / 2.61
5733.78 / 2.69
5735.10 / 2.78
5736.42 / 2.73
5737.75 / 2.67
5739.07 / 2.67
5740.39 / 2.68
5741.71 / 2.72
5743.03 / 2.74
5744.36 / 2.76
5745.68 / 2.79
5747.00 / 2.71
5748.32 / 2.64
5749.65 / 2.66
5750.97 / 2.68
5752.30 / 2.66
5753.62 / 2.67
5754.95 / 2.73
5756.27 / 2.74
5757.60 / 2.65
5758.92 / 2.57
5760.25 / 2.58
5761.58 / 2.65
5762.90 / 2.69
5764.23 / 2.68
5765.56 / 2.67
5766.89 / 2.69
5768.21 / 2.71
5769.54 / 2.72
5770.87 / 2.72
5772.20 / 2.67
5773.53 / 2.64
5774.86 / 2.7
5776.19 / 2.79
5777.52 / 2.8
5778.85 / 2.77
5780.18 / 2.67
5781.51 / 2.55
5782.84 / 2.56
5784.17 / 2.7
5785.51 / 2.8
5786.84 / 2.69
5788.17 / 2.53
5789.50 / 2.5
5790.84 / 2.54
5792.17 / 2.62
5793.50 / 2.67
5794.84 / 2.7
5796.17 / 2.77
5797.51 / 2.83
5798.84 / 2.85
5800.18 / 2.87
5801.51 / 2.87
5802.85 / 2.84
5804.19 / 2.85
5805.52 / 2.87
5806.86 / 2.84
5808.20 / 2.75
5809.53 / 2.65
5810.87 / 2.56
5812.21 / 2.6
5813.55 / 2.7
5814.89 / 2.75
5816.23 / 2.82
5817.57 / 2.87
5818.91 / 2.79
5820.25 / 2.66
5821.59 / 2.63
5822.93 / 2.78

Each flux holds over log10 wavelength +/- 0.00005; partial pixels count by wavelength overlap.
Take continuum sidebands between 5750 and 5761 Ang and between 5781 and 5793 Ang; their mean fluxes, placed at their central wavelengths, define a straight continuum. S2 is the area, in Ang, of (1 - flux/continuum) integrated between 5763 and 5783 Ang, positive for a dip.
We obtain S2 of -0.5 Ang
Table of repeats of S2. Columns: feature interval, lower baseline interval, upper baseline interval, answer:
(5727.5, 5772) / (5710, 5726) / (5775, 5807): 0.2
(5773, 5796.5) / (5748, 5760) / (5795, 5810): 0.8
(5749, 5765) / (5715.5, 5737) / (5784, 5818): 0.6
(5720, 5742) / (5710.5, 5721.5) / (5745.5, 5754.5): -1.0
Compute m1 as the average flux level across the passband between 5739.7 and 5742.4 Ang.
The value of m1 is 2.71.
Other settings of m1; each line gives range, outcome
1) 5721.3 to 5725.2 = 2.86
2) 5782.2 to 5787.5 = 2.69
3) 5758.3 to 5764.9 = 2.63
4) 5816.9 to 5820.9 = 2.77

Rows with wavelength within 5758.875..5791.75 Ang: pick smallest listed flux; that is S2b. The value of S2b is 2.5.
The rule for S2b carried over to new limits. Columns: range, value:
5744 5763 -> 2.57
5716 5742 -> 2.61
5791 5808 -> 2.62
